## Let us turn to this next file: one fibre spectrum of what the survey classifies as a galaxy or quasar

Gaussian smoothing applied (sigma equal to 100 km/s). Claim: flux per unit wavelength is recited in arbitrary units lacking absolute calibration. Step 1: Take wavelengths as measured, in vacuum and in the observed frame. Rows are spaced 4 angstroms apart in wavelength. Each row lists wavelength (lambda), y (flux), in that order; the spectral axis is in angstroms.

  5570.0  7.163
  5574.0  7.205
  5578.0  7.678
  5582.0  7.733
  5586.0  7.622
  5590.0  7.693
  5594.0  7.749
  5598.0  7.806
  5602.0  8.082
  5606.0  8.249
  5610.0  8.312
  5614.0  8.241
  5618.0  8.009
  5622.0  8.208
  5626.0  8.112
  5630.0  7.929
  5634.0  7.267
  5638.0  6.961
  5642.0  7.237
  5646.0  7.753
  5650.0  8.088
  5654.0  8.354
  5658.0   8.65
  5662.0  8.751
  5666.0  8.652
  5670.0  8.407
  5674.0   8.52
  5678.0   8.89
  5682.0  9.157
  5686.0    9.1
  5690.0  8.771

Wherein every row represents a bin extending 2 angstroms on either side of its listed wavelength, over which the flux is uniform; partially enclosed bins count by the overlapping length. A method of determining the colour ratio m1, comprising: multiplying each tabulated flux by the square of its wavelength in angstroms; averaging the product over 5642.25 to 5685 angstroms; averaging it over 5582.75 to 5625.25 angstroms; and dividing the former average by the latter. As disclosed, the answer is 1.08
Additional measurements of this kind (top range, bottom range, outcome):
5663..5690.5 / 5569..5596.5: 1.20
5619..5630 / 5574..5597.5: 1.07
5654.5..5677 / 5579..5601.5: 1.14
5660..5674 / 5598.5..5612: 1.08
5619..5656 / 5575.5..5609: 1.01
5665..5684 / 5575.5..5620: 1.13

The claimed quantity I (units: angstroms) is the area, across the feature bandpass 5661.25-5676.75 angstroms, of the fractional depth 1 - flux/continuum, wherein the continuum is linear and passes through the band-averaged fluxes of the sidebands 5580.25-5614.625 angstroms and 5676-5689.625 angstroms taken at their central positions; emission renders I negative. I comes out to 0.4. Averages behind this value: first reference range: 7.93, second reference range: 9.02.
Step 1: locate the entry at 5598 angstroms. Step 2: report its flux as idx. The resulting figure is 7.806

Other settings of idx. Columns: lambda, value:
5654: 8.354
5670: 8.407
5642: 7.237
